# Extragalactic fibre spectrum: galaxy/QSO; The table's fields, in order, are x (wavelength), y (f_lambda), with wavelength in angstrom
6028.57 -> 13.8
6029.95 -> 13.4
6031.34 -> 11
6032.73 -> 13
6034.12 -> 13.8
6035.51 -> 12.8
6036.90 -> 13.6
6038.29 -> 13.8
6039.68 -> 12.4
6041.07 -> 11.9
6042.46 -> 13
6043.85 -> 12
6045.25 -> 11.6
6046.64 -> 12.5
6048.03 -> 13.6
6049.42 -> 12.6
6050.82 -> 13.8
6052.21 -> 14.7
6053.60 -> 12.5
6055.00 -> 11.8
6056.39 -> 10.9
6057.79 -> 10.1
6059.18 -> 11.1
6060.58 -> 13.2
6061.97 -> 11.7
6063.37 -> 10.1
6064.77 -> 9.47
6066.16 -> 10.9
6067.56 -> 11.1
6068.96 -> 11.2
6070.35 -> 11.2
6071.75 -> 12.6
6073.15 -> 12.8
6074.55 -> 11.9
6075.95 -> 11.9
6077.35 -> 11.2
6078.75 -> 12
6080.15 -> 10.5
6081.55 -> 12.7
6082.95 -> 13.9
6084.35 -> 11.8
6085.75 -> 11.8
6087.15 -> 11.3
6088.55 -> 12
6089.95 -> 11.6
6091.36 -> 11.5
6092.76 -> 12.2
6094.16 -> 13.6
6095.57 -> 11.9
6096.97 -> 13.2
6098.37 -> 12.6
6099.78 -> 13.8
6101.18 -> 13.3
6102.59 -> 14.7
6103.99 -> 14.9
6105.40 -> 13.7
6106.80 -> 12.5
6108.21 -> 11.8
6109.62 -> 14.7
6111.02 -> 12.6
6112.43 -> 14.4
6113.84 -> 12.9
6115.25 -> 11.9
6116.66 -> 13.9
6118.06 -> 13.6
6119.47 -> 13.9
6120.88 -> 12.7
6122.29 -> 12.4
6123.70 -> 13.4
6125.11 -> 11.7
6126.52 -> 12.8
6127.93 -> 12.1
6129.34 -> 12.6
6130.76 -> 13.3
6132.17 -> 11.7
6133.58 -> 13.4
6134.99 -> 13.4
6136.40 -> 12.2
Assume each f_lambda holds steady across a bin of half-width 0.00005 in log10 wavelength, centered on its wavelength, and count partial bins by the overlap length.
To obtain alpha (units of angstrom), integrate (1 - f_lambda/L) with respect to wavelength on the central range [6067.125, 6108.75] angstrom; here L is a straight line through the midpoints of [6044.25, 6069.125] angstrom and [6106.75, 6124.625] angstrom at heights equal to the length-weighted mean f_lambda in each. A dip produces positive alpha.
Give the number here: 0.49 angstrom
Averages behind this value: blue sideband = 11.8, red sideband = 13.1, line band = 12.4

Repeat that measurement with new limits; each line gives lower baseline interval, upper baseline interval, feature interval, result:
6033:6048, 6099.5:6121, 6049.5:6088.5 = 3.77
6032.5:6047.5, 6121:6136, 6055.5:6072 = 2.13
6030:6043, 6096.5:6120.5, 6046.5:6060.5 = 0.63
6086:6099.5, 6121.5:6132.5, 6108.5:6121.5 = -0.97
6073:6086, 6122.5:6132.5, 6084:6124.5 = -2.09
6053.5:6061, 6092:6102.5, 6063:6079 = 0.85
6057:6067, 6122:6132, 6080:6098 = -0.93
